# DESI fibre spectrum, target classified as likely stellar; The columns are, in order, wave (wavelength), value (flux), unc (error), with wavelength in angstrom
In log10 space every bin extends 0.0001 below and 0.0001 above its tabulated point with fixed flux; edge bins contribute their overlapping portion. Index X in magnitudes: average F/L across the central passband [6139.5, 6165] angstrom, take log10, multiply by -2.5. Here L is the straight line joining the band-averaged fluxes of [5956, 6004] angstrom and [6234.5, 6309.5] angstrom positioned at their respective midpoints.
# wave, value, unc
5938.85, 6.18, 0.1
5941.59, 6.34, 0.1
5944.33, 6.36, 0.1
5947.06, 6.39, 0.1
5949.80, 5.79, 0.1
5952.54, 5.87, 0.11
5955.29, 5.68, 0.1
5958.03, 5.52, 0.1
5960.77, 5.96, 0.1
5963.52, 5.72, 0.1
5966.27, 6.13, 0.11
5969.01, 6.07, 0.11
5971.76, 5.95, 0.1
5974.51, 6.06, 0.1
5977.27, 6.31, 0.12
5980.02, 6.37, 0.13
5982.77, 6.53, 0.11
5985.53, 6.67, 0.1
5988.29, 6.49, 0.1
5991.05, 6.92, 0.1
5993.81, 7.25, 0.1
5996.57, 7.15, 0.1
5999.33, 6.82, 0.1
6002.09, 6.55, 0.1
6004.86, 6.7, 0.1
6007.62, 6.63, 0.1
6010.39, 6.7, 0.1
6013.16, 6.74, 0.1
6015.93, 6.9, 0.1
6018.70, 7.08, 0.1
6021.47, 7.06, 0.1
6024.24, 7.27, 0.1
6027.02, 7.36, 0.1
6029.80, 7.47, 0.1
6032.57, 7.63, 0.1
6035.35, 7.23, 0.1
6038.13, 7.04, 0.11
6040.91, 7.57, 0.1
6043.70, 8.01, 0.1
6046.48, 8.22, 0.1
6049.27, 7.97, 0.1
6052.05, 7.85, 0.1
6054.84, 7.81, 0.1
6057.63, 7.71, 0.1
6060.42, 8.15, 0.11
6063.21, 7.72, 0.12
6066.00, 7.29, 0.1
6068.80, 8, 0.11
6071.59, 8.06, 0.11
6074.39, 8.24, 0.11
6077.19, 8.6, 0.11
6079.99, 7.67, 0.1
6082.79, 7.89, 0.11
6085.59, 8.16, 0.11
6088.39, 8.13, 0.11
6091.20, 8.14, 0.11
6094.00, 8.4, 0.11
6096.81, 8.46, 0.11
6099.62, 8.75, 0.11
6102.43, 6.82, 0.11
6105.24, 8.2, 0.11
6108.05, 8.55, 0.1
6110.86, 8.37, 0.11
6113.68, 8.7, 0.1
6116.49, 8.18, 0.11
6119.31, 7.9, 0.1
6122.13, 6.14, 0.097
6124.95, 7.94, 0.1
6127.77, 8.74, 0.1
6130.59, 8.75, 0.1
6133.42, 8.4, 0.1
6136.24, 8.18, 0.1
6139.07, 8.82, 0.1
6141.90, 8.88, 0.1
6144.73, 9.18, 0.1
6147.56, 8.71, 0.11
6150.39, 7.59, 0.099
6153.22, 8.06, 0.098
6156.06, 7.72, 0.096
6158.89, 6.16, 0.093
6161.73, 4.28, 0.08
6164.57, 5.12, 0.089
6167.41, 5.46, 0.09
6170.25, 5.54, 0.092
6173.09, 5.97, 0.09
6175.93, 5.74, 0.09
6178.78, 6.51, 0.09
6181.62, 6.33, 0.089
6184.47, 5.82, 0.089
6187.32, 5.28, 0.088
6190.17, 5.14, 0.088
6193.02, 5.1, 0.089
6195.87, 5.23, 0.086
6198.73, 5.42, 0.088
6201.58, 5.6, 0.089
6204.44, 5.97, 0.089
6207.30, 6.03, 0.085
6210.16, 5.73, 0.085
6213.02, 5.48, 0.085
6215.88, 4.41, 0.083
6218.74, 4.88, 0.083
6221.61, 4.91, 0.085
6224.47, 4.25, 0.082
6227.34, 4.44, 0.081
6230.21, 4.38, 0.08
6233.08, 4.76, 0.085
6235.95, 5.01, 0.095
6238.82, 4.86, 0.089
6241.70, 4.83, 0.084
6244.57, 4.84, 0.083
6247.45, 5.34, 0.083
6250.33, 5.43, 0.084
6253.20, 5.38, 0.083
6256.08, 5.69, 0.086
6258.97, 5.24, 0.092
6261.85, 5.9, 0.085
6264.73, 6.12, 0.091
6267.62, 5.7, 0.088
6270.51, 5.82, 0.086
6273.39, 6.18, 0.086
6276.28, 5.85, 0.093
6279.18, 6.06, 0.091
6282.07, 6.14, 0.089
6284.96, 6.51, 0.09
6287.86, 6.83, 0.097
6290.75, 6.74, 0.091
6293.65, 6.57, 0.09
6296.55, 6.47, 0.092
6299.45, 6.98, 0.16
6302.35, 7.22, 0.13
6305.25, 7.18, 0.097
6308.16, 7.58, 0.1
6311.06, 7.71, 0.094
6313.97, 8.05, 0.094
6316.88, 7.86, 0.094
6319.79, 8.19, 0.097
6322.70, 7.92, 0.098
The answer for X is -0.20 mag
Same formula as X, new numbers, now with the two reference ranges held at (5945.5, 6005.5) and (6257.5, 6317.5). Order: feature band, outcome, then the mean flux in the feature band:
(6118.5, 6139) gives -0.24 mag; 8.06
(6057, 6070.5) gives -0.21 mag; 7.79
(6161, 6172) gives 0.24 mag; 5.18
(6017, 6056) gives -0.18 mag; 7.53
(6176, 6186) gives 0.06 mag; 6.14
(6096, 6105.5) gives -0.24 mag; 8.01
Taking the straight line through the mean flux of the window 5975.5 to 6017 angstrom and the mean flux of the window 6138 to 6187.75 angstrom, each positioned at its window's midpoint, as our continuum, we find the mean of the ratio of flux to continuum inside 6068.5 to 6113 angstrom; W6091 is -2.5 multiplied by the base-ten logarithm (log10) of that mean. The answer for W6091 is -0.21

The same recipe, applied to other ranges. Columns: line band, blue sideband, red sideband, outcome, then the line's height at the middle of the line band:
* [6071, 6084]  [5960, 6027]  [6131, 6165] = -0.127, 7.2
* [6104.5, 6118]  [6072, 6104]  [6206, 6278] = -0.098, 7.68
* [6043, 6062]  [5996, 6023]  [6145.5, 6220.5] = -0.203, 6.6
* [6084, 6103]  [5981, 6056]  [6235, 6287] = -0.218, 6.69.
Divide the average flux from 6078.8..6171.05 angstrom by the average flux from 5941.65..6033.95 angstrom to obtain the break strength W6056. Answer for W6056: 1.19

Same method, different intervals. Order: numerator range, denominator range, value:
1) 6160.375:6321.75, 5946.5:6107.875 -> 0.81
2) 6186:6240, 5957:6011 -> 0.79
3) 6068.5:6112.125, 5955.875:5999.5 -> 1.29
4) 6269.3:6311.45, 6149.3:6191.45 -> 1.10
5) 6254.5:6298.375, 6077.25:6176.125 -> 0.80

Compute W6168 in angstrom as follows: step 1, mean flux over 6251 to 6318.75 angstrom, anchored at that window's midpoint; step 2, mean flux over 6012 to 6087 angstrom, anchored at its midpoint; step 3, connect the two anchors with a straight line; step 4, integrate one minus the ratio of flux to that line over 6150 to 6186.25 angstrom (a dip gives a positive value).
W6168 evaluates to 4.90 angstrom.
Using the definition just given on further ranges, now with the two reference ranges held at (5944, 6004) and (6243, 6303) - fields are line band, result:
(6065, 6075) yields -2.70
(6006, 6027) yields -2.26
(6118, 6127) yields -1.83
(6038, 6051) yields -3.33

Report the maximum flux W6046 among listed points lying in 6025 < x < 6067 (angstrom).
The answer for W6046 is 8.22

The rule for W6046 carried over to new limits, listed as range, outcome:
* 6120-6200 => 9.18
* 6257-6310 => 7.58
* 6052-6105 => 8.75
